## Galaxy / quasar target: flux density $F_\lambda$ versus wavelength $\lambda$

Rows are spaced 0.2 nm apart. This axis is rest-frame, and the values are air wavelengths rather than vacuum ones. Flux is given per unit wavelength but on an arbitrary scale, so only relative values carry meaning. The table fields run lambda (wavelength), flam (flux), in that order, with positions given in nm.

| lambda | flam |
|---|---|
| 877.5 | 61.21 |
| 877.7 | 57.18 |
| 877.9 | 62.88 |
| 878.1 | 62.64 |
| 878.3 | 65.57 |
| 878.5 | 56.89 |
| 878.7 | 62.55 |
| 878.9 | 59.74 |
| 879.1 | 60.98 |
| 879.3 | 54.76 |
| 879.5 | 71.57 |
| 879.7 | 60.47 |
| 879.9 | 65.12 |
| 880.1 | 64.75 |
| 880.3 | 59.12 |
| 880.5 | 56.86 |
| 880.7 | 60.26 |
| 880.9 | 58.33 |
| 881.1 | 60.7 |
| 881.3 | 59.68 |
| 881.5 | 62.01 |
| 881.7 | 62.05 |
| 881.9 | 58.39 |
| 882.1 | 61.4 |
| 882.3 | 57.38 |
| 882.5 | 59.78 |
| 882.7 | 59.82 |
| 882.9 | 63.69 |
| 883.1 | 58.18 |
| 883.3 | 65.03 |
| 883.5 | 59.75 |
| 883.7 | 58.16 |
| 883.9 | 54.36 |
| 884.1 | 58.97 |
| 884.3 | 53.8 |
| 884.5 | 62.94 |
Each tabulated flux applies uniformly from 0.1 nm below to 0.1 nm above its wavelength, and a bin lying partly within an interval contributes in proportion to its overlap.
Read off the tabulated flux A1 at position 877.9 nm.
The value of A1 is 62.88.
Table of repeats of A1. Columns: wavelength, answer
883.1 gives 58.18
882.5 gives 59.78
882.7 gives 59.82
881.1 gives 60.7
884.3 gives 53.8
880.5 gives 56.86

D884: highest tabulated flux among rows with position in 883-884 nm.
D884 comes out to 65.03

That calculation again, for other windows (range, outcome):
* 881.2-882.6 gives 62.05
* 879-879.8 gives 71.57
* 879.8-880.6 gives 65.12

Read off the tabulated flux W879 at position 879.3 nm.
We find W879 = 54.76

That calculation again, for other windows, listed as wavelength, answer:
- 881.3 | 59.68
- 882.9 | 63.69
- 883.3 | 65.03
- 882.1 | 61.4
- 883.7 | 58.16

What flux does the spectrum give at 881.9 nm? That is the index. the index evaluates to 58.39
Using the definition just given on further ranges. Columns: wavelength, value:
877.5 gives 61.21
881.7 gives 62.05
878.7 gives 62.55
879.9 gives 65.12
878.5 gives 56.89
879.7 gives 60.47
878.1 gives 62.64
